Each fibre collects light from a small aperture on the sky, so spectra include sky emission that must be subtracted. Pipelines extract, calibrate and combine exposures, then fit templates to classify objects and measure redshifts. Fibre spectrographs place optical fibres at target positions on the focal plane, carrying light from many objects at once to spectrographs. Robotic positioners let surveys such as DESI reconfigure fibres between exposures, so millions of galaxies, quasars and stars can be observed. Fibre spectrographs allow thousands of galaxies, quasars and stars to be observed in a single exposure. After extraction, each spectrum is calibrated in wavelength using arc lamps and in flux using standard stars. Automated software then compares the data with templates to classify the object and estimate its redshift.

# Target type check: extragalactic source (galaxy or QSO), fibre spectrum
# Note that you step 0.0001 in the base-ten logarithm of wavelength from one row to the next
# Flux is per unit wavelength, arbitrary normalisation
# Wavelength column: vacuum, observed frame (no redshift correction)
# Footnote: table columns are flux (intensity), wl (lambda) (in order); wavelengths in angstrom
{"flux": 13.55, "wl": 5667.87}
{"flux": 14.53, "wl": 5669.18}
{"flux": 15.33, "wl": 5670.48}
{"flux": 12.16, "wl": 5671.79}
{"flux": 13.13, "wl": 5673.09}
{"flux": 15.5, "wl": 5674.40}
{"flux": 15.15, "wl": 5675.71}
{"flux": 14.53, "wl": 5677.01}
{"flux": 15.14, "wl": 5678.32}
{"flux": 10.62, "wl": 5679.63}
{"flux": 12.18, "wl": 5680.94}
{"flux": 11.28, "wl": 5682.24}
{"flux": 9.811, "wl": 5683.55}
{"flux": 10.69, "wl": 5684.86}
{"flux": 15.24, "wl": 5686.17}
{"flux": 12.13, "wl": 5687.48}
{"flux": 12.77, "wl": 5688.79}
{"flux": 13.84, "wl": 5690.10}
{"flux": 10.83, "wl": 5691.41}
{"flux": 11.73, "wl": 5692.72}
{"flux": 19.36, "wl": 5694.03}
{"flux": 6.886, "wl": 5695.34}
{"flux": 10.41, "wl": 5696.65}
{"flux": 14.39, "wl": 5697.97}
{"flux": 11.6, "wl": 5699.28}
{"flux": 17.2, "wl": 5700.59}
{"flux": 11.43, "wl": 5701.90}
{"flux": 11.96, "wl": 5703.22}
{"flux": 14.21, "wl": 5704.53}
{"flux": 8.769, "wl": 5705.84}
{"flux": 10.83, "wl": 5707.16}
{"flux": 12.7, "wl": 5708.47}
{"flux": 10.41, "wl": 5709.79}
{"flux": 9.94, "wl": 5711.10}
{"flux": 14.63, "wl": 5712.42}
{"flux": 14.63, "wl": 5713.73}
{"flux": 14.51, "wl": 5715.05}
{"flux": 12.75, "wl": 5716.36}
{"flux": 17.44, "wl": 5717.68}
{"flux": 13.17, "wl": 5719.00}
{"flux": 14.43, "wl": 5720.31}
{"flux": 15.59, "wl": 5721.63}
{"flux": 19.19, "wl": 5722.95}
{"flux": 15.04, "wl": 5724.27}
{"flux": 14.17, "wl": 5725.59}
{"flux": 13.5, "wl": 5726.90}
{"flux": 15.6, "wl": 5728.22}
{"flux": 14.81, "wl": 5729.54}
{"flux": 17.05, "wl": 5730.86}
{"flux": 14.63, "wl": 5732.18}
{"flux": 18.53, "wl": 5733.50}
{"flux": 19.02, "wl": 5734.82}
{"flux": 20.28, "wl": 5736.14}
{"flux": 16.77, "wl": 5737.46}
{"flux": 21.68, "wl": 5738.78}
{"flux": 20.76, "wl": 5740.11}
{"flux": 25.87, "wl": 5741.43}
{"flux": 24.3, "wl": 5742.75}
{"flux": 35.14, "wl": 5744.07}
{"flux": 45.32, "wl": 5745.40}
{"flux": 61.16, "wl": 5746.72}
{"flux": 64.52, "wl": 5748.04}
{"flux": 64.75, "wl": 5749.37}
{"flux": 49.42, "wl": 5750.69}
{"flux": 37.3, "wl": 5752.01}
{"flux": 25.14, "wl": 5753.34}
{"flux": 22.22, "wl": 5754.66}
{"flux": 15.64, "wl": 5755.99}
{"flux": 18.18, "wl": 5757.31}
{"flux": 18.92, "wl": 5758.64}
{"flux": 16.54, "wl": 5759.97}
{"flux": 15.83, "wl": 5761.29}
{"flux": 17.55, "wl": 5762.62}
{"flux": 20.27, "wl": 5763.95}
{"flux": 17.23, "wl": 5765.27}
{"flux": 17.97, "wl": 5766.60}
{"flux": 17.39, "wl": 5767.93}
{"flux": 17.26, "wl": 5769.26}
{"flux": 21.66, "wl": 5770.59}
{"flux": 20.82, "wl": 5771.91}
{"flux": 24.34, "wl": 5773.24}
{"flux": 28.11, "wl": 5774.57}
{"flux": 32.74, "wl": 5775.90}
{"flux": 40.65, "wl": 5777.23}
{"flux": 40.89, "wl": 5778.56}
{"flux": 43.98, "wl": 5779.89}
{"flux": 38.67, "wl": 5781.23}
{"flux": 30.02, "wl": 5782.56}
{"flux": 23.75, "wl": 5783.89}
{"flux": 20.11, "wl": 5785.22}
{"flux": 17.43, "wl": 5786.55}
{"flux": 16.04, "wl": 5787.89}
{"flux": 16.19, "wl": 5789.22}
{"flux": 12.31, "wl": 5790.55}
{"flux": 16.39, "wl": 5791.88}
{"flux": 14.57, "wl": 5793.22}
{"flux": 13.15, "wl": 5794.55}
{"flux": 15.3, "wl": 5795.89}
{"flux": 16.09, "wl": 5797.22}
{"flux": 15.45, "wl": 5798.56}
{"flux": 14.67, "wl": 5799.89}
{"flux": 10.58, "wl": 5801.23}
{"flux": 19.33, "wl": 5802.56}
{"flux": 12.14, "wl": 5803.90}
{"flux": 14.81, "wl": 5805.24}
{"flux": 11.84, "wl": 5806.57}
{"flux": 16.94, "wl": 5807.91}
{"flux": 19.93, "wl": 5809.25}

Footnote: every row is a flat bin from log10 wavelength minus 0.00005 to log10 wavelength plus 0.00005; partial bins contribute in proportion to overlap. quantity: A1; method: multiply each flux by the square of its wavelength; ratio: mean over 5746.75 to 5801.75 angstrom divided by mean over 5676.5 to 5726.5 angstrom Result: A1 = 1.95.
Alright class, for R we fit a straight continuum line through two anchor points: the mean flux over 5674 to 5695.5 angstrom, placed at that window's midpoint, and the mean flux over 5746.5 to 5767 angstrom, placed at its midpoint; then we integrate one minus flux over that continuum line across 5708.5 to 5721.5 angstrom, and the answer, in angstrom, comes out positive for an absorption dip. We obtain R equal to 4.2 angstrom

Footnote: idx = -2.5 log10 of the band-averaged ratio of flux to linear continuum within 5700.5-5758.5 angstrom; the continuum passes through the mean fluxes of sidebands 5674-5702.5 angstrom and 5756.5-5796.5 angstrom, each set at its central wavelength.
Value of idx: -0.22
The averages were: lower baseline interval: 12.8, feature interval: 21.7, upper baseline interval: 22.1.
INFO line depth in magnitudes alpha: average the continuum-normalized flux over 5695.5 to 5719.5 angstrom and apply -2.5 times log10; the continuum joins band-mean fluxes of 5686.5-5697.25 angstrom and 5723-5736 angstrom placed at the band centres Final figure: 0.101 mag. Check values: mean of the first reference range 12.3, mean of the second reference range 16.2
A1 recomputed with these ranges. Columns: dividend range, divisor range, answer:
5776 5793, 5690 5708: 2.19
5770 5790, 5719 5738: 1.73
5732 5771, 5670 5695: 2.10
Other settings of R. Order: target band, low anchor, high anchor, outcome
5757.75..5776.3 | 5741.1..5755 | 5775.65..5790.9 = 7.48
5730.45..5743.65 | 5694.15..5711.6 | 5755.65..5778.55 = -2.26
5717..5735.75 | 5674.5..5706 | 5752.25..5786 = 2.20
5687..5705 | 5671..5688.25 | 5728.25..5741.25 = 2.17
